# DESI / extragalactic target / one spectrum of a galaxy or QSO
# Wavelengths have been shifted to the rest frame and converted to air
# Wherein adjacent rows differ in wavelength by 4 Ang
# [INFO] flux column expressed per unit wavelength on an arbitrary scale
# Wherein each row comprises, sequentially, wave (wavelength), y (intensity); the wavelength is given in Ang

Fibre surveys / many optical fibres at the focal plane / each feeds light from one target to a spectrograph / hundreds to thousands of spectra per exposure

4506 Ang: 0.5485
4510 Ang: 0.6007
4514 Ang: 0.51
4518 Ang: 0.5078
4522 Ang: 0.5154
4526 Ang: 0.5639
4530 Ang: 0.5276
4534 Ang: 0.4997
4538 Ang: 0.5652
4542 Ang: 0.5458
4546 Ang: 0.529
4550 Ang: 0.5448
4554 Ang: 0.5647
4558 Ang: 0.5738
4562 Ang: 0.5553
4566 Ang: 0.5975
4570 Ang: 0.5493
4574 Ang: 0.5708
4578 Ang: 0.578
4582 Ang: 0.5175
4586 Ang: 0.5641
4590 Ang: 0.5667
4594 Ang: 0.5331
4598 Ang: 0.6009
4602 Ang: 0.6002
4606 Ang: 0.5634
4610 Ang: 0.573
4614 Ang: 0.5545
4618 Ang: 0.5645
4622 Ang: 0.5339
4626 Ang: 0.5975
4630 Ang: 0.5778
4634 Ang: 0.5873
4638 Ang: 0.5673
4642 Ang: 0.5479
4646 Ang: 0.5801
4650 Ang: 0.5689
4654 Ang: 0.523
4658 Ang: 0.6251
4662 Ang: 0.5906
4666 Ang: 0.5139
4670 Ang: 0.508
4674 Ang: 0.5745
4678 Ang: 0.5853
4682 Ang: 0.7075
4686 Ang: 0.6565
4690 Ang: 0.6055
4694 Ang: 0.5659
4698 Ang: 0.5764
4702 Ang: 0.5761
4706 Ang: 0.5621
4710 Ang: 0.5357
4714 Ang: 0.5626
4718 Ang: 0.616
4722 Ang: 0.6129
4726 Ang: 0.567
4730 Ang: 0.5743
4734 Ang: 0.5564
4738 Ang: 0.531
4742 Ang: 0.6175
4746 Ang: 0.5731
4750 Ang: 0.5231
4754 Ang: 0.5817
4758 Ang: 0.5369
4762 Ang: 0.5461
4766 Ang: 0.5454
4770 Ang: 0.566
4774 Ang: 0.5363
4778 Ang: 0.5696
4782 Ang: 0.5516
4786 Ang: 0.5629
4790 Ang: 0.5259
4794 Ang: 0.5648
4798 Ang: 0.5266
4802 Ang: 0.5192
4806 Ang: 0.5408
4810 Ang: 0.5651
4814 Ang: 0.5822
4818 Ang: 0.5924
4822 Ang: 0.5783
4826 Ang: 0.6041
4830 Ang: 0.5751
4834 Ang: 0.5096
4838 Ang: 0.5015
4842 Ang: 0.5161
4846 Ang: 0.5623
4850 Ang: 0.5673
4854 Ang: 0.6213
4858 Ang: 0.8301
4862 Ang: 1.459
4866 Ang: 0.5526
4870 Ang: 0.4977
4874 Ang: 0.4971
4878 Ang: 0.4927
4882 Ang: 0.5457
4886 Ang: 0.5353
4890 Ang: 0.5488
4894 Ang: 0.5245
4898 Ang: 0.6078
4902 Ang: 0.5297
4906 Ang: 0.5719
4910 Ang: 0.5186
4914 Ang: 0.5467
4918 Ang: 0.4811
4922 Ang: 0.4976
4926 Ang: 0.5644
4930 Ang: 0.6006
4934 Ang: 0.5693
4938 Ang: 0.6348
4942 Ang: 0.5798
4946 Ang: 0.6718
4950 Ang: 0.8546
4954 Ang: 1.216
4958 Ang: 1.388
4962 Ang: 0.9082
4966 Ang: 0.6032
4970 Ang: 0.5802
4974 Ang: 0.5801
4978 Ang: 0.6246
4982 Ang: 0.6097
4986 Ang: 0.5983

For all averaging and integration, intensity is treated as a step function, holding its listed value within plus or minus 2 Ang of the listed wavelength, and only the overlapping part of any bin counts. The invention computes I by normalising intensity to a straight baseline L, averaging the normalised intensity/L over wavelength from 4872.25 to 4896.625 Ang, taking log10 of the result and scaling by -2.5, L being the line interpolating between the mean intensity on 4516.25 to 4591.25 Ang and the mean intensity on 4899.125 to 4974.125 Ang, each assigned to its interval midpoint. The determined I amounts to 0.25 mag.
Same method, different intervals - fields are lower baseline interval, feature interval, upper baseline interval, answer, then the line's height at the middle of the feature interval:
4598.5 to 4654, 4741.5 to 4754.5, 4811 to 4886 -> 0.05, 0.593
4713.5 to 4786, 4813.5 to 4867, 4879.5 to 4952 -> -0.14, 0.571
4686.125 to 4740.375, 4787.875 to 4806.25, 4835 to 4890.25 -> 0.13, 0.603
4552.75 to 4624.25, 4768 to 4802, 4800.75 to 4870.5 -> 0.12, 0.612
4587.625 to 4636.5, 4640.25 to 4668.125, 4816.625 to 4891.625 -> 0.03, 0.578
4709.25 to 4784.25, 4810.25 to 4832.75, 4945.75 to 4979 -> 0.13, 0.659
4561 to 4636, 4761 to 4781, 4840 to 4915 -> 0.07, 0.592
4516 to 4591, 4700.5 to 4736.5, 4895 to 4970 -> 0.06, 0.606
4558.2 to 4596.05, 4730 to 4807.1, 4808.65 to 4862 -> 0.10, 0.603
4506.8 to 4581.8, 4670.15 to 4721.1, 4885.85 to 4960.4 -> 0.00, 0.593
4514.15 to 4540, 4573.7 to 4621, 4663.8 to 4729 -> -0.03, 0.551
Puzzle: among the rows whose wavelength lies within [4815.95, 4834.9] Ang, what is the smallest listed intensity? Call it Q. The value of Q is 0.5096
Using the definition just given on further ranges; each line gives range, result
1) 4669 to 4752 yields 0.508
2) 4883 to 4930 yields 0.4811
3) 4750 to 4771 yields 0.5231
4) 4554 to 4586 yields 0.5175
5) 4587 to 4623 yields 0.5331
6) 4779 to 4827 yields 0.5192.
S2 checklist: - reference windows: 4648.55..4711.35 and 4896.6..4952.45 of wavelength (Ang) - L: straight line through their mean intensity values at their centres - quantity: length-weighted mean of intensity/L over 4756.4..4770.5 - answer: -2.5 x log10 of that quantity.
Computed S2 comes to 0.07 mag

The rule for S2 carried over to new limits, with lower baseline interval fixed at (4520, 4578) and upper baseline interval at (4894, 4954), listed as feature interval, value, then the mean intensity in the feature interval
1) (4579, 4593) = 0.012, 0.55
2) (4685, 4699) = -0.049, 0.599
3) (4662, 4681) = 0.020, 0.559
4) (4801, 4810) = 0.097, 0.539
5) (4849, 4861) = -0.244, 0.747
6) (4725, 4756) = 0.027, 0.565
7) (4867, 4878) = 0.193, 0.502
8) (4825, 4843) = 0.104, 0.539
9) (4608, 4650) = -0.010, 0.568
